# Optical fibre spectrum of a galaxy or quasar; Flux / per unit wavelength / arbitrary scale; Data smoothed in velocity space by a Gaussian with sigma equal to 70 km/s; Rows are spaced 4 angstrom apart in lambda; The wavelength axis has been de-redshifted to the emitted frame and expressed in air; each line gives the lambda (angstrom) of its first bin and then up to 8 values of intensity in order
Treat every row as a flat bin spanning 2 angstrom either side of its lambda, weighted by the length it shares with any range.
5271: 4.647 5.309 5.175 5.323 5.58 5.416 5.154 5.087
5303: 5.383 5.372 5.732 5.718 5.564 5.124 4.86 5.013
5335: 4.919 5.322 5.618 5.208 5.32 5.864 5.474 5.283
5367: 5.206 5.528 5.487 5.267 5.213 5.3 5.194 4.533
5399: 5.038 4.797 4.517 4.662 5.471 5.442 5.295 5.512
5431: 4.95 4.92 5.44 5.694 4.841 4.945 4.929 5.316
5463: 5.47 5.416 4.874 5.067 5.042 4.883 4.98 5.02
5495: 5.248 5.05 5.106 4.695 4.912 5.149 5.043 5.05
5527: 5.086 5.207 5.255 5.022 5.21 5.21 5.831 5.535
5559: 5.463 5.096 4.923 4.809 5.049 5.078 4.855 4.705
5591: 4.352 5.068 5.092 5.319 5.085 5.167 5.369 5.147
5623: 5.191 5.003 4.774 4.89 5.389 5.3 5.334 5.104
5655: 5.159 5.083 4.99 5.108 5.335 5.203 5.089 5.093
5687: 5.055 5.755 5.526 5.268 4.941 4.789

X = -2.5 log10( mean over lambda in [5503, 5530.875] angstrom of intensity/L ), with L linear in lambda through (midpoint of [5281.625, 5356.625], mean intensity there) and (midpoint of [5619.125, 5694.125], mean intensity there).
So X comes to 0.05 mag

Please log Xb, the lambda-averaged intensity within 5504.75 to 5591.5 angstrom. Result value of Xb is 5.08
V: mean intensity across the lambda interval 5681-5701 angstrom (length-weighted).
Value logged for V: 5.34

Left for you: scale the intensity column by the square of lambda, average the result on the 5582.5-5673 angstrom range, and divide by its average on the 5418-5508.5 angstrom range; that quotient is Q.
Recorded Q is 1.05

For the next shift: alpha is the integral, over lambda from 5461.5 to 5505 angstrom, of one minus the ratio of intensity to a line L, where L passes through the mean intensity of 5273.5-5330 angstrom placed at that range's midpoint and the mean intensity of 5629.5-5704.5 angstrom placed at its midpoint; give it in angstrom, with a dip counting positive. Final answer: 1.32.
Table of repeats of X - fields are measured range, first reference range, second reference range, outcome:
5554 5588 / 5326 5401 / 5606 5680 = 0.025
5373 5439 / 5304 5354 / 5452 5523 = 0.019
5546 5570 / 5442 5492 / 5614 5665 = -0.044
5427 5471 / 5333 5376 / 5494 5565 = 0.016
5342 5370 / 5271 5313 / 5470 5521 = -0.041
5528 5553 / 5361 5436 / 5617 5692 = -0.028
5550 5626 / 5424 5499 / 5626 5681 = 0.007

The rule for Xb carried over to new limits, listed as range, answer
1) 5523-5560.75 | 5.3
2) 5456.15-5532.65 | 5.08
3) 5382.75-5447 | 5.11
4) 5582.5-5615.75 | 4.99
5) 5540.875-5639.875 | 5.1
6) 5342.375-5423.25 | 5.22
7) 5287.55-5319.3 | 5.43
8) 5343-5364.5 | 5.45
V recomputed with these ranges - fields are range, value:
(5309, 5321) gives 5.67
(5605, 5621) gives 5.19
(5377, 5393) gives 5.24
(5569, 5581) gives 4.98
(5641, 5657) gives 5.22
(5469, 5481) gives 4.99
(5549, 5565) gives 5.48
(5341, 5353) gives 5.38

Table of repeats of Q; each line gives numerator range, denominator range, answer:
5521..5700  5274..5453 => 1.07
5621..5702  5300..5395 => 1.09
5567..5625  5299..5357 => 1.03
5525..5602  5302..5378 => 1.03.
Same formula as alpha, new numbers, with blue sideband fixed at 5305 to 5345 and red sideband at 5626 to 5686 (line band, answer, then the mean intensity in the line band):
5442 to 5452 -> 0.23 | 5.13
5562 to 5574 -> 0.55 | 4.94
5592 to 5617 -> 0.03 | 5.15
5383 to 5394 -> 0.23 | 5.18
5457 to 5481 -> 0.18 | 5.2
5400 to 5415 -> 1.37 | 4.79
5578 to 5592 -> 1.13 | 4.75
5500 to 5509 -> 0.52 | 4.92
